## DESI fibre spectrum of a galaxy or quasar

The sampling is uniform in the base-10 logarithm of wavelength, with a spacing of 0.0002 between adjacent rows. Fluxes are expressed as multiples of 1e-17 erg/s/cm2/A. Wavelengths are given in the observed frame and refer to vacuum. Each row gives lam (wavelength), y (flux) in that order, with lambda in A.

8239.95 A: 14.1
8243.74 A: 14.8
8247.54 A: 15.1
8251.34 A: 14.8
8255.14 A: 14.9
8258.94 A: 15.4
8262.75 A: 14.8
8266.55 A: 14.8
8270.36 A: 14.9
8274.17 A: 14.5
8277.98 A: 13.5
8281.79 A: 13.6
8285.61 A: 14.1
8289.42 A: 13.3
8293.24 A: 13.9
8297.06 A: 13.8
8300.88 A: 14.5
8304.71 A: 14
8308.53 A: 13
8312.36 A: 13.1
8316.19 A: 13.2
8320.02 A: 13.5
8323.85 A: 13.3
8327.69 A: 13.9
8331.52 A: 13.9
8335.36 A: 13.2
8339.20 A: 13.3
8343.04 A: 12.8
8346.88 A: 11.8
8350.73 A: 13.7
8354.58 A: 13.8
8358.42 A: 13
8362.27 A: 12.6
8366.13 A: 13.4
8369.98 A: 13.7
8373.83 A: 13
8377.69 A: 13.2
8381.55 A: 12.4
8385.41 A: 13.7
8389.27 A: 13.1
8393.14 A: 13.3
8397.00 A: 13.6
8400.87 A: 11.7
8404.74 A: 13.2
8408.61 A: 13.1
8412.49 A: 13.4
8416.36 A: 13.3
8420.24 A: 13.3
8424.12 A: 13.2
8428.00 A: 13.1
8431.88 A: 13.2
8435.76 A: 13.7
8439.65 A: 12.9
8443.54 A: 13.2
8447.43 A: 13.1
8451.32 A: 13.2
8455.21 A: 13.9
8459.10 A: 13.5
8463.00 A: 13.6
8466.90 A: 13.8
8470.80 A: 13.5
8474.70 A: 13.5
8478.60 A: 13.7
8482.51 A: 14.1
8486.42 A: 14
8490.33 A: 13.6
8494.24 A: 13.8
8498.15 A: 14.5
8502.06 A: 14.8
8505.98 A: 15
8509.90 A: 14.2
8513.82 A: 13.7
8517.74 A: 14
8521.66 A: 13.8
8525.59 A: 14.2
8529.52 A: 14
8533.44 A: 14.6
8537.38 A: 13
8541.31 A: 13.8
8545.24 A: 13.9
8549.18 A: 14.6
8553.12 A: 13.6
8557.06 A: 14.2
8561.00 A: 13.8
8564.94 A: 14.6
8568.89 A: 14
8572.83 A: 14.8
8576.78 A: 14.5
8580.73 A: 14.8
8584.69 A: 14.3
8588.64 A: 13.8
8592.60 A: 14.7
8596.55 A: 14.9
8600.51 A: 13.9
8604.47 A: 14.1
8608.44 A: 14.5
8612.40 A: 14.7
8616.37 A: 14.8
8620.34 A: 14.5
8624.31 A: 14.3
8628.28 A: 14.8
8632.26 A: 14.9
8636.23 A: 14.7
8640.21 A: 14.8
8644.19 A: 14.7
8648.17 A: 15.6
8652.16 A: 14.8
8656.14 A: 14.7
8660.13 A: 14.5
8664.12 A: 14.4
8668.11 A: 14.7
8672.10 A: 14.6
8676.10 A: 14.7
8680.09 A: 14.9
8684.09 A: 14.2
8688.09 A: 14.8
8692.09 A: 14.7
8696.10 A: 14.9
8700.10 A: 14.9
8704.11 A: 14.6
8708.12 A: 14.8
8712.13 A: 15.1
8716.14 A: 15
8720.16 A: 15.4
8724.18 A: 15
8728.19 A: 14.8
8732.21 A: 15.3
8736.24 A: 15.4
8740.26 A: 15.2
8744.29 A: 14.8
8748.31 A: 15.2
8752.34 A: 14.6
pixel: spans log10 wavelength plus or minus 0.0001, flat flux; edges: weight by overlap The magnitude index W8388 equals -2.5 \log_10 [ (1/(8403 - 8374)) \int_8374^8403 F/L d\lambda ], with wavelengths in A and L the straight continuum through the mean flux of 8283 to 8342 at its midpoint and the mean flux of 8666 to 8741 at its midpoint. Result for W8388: 0.07 mag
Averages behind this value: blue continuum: 13.6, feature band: 13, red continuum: 14.9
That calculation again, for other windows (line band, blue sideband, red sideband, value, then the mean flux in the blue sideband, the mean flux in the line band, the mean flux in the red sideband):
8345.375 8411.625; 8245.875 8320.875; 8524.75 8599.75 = 0.09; 14.1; 13.1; 14.2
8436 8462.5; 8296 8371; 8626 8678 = 0.04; 13.4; 13.3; 14.8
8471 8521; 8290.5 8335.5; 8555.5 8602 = 0.01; 13.6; 14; 14.4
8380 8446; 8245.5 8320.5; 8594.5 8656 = 0.09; 14.1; 13.1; 14.7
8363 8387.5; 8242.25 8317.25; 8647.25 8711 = 0.09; 14.2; 13.2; 14.7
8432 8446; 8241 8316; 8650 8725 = 0.09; 14.2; 13.2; 14.8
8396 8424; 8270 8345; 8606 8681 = 0.07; 13.6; 13.1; 14.7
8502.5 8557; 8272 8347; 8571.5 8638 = 0.02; 13.6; 14.1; 14.5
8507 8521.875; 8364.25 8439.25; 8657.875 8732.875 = -0.02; 13.2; 14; 14.8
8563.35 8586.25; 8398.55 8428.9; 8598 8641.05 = -0.02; 13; 14.5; 14.5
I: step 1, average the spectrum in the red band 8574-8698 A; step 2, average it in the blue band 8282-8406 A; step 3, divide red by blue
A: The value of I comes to 1.10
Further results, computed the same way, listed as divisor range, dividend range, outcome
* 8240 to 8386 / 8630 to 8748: 1.08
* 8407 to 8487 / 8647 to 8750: 1.11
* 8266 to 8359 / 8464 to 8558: 1.03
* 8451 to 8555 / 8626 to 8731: 1.06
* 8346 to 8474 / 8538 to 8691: 1.09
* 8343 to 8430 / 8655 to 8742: 1.13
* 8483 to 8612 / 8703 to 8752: 1.06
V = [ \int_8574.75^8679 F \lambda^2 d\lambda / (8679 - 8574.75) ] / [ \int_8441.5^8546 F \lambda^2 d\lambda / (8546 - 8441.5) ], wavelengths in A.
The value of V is 1.09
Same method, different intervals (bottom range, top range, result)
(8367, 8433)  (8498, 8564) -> 1.11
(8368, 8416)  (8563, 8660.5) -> 1.17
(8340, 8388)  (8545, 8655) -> 1.17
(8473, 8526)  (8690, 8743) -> 1.12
